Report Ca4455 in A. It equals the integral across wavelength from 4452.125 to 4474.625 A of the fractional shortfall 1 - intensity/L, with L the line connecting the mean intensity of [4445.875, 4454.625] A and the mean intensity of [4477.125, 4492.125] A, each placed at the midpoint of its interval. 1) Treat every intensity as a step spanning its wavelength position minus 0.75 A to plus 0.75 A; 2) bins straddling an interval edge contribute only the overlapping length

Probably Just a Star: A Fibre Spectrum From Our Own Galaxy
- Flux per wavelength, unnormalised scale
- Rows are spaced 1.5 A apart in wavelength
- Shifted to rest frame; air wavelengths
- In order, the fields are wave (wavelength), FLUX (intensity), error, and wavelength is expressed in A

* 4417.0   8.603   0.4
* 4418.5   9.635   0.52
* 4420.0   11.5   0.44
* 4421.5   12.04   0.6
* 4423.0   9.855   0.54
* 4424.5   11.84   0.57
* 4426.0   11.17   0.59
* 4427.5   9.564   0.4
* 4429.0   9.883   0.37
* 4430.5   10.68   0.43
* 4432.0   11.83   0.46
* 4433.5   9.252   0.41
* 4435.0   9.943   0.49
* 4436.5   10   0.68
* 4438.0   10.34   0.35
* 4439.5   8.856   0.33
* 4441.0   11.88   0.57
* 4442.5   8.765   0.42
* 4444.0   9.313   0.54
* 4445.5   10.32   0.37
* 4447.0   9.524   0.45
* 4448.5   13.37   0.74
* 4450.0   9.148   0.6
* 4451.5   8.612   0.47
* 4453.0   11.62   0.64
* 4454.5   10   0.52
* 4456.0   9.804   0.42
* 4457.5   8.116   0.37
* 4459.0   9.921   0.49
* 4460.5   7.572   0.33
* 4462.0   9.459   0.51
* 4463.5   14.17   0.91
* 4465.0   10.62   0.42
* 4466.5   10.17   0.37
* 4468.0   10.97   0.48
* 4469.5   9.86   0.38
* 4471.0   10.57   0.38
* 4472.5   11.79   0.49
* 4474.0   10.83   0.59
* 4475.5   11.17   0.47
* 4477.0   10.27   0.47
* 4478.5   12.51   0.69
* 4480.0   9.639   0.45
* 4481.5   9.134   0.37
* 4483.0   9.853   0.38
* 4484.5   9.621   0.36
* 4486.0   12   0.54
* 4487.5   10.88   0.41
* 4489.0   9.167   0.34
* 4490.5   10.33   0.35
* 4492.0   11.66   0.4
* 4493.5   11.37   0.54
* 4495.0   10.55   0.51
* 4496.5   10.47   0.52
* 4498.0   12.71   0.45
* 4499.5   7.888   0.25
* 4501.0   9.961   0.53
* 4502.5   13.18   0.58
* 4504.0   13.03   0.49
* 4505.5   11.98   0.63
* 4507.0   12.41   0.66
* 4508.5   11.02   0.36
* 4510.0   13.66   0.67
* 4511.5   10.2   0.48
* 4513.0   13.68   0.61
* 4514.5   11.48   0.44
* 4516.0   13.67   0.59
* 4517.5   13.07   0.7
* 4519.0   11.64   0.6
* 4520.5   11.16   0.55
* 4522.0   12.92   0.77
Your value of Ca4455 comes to 0.1 A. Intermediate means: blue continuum 10.4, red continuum 10.4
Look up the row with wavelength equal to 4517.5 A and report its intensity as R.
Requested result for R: 13.07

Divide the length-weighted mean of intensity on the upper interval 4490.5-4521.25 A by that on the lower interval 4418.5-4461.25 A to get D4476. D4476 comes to 1.15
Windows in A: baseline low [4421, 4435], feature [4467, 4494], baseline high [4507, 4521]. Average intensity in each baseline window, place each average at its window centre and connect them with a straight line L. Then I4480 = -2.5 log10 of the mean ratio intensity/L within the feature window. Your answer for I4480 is 0.09 mag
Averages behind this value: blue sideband 10.6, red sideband 12.2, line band 10.6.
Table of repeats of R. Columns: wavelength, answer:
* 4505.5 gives 11.98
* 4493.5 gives 11.37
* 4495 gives 10.55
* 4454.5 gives 10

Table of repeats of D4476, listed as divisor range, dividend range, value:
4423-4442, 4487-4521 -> 1.11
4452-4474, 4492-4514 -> 1.12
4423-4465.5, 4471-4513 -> 1.08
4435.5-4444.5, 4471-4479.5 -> 1.13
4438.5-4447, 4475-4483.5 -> 1.06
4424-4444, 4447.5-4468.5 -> 1.00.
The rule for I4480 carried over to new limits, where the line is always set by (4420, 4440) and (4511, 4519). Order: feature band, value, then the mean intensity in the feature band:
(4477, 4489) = 0.124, 10.4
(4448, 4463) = 0.132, 9.78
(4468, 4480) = 0.055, 10.9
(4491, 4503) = 0.103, 10.9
